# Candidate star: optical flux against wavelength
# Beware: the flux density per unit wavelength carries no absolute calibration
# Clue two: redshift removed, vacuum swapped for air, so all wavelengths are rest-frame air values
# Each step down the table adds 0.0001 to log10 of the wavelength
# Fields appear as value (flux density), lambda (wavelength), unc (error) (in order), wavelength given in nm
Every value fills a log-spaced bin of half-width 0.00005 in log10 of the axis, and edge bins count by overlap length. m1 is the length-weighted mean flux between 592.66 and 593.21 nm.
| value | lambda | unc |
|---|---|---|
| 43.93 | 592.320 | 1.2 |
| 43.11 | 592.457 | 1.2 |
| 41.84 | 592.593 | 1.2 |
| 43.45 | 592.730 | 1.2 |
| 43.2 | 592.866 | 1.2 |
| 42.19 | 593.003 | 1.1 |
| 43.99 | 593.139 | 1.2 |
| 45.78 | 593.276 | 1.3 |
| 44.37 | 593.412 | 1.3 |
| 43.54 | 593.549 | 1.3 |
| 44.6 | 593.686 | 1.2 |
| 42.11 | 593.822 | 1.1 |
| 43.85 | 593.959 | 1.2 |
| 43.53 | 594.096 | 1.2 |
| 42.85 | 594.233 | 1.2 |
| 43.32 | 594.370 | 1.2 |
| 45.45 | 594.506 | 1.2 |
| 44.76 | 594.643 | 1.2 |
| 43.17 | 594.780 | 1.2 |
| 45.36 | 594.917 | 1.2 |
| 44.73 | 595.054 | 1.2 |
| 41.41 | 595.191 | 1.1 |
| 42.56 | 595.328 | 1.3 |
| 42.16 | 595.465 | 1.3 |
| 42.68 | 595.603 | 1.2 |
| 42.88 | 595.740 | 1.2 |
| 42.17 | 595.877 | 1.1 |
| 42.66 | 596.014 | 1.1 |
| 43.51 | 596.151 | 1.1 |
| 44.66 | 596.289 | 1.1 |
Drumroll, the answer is 43.2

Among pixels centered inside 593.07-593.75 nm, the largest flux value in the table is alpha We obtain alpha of 45.78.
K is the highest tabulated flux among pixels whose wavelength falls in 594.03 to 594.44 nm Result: 43.53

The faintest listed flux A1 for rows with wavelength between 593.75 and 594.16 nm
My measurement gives 42.11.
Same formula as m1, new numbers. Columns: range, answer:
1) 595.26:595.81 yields 42.5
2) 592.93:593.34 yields 43.9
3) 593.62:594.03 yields 43.5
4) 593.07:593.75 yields 44.5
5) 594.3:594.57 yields 44.5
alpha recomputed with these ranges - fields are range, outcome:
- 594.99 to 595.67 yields 44.73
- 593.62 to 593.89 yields 44.6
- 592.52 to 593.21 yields 43.99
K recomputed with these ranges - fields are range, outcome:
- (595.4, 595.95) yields 42.88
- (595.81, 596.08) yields 42.66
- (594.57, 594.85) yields 44.76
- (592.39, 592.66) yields 43.11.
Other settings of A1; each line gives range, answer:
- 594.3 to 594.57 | 43.32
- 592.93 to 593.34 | 42.19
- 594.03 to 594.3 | 42.85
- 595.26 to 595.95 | 42.16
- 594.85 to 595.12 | 44.73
